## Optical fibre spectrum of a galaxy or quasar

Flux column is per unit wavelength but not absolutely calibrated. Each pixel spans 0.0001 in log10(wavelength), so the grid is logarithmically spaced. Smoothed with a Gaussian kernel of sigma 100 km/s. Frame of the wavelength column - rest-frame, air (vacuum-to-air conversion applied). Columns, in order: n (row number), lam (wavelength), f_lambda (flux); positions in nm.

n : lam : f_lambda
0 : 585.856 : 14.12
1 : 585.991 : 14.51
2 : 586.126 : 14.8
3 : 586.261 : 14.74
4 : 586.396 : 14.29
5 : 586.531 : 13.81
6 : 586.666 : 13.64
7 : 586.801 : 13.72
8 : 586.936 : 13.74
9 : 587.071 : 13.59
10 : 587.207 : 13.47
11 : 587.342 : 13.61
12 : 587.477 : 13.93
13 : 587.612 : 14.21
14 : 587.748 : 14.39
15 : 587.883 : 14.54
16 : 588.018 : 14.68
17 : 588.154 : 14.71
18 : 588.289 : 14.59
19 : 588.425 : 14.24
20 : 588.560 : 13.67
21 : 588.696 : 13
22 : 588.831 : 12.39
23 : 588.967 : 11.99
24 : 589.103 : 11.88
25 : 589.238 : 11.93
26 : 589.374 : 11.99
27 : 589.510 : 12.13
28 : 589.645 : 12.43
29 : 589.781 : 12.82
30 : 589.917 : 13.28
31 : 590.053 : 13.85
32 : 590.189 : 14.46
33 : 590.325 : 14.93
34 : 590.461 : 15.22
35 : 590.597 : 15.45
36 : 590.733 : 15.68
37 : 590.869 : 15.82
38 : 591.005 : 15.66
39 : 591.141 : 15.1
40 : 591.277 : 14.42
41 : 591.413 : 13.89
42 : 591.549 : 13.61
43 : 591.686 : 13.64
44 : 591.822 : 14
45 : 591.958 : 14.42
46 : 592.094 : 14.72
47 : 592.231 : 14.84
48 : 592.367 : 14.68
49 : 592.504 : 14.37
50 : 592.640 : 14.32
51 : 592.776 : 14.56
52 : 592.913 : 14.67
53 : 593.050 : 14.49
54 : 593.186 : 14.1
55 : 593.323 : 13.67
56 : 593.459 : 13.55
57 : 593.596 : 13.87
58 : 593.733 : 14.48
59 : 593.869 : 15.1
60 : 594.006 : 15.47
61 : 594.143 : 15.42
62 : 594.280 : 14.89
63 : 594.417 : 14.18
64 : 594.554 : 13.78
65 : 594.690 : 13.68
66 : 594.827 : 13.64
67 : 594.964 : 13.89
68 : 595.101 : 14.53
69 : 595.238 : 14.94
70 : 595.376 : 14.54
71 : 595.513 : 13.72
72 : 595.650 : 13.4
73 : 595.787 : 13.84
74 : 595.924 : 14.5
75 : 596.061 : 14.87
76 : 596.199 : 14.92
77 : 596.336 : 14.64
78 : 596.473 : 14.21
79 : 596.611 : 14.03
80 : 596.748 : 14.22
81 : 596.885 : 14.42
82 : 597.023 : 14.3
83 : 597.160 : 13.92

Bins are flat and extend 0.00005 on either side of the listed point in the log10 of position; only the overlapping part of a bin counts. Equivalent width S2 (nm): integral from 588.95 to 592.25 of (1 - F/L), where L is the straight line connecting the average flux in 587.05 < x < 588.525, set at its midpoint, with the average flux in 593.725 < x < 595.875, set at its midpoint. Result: 0.07 nm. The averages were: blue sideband 14.2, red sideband 14.3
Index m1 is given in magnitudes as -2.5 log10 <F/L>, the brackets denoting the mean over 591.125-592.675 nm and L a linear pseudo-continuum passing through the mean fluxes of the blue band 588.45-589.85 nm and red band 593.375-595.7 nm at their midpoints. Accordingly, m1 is -0.07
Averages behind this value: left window 12.5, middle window 14.3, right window 14.3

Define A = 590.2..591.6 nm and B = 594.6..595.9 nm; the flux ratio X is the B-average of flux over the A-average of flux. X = 0.94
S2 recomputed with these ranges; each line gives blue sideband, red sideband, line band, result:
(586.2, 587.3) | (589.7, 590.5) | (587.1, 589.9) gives 0.12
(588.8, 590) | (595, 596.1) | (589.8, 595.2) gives -0.48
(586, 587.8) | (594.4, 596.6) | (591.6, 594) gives -0.04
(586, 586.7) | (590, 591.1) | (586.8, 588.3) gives 0.05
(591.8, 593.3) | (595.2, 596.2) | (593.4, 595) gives 0.00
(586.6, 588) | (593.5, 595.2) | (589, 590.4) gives 0.11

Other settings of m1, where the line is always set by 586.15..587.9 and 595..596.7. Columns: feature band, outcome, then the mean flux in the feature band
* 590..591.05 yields -0.076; 15.1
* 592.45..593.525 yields -0.001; 14.2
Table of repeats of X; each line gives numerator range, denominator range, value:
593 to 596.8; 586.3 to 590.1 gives 1.06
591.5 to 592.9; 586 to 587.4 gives 1.03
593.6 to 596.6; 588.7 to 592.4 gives 1.04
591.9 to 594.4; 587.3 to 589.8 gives 1.09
